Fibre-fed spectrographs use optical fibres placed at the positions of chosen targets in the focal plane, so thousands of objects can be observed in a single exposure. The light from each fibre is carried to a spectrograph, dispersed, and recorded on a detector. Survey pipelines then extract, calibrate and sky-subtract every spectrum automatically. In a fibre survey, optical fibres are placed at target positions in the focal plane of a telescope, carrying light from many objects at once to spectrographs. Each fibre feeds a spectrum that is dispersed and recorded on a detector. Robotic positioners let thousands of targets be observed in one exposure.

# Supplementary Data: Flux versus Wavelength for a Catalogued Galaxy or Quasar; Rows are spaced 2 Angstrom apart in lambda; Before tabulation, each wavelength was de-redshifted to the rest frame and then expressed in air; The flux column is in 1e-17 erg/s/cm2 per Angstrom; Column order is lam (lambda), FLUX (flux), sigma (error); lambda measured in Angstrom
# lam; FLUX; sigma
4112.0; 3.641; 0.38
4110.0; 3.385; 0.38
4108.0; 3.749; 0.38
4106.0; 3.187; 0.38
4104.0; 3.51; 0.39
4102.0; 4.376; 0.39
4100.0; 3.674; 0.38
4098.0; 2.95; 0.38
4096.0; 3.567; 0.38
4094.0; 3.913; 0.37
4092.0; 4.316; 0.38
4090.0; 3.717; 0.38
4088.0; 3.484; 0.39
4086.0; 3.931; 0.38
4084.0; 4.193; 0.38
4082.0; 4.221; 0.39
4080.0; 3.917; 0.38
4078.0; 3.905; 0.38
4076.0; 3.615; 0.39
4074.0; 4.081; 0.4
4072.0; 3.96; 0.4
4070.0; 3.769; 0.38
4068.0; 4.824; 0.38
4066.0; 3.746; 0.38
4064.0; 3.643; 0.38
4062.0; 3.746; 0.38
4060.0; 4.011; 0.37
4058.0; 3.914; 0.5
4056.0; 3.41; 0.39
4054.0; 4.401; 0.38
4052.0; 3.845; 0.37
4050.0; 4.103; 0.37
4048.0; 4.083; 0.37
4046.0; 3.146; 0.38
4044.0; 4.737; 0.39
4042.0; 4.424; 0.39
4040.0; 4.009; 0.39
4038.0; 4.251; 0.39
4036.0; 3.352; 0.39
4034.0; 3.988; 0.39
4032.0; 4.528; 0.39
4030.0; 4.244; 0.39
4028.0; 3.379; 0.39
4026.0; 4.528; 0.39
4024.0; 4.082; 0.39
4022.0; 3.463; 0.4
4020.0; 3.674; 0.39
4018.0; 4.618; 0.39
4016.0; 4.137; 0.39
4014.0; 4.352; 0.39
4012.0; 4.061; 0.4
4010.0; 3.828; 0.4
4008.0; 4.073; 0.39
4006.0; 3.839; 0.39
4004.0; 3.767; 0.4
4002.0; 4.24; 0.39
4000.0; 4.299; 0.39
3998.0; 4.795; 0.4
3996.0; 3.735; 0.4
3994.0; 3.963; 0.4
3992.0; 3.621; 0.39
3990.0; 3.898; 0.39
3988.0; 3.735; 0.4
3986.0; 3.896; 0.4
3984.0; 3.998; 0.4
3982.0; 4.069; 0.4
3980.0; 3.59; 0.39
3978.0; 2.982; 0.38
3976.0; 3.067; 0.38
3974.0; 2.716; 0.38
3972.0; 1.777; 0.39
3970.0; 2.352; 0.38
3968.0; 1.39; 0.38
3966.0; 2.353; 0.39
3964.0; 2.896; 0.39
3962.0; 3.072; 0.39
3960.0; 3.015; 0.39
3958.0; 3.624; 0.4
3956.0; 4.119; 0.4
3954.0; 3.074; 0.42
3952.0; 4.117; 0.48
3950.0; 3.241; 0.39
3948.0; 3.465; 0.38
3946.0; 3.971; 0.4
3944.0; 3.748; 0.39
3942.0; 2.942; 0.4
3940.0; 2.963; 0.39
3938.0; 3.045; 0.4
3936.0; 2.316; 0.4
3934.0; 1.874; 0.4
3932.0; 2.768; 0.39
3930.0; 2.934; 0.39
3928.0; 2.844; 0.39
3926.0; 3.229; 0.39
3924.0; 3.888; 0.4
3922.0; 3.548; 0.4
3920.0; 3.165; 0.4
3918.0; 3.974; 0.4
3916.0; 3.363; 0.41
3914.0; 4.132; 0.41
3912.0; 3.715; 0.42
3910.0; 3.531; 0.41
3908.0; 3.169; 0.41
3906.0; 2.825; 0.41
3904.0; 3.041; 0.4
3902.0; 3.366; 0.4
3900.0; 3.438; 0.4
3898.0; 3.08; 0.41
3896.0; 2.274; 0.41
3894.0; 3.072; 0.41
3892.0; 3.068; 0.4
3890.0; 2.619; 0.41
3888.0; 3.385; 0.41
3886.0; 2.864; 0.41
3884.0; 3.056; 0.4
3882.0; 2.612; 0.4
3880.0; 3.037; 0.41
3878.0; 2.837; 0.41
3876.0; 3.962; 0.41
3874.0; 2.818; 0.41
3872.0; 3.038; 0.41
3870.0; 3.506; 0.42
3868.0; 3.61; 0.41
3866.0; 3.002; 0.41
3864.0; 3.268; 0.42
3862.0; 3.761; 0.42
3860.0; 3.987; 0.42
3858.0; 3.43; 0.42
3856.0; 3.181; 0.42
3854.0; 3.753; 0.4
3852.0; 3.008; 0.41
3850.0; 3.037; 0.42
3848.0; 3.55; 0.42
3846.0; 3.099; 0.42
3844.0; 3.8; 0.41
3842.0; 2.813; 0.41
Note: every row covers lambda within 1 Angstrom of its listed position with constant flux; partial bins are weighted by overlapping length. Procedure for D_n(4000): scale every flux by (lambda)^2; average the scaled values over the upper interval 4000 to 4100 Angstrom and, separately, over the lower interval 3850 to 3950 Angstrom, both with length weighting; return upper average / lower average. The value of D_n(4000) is 1.3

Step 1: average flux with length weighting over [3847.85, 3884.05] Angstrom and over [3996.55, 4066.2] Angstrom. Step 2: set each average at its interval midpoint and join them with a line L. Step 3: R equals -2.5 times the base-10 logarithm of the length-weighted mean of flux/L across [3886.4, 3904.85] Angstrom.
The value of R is 0.13 mag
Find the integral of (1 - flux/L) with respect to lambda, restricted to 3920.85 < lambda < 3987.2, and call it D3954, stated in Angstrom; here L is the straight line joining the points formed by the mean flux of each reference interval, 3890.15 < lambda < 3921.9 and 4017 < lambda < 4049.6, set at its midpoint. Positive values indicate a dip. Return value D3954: 8.13 Angstrom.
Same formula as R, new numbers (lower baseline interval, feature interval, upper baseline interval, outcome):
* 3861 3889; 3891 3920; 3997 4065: 0.025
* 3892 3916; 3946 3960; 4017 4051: -0.016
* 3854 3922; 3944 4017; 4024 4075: 0.048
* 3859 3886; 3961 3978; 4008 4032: 0.456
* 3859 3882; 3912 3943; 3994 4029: 0.146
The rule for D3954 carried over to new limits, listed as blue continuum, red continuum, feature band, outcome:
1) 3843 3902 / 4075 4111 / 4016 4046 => -3.81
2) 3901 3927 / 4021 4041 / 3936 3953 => 1.07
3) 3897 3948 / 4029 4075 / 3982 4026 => -3.47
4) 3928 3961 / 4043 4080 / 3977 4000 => -2.57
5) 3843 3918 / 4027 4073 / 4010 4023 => -0.67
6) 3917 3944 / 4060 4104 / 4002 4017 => -2.30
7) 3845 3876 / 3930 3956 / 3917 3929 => -0.88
